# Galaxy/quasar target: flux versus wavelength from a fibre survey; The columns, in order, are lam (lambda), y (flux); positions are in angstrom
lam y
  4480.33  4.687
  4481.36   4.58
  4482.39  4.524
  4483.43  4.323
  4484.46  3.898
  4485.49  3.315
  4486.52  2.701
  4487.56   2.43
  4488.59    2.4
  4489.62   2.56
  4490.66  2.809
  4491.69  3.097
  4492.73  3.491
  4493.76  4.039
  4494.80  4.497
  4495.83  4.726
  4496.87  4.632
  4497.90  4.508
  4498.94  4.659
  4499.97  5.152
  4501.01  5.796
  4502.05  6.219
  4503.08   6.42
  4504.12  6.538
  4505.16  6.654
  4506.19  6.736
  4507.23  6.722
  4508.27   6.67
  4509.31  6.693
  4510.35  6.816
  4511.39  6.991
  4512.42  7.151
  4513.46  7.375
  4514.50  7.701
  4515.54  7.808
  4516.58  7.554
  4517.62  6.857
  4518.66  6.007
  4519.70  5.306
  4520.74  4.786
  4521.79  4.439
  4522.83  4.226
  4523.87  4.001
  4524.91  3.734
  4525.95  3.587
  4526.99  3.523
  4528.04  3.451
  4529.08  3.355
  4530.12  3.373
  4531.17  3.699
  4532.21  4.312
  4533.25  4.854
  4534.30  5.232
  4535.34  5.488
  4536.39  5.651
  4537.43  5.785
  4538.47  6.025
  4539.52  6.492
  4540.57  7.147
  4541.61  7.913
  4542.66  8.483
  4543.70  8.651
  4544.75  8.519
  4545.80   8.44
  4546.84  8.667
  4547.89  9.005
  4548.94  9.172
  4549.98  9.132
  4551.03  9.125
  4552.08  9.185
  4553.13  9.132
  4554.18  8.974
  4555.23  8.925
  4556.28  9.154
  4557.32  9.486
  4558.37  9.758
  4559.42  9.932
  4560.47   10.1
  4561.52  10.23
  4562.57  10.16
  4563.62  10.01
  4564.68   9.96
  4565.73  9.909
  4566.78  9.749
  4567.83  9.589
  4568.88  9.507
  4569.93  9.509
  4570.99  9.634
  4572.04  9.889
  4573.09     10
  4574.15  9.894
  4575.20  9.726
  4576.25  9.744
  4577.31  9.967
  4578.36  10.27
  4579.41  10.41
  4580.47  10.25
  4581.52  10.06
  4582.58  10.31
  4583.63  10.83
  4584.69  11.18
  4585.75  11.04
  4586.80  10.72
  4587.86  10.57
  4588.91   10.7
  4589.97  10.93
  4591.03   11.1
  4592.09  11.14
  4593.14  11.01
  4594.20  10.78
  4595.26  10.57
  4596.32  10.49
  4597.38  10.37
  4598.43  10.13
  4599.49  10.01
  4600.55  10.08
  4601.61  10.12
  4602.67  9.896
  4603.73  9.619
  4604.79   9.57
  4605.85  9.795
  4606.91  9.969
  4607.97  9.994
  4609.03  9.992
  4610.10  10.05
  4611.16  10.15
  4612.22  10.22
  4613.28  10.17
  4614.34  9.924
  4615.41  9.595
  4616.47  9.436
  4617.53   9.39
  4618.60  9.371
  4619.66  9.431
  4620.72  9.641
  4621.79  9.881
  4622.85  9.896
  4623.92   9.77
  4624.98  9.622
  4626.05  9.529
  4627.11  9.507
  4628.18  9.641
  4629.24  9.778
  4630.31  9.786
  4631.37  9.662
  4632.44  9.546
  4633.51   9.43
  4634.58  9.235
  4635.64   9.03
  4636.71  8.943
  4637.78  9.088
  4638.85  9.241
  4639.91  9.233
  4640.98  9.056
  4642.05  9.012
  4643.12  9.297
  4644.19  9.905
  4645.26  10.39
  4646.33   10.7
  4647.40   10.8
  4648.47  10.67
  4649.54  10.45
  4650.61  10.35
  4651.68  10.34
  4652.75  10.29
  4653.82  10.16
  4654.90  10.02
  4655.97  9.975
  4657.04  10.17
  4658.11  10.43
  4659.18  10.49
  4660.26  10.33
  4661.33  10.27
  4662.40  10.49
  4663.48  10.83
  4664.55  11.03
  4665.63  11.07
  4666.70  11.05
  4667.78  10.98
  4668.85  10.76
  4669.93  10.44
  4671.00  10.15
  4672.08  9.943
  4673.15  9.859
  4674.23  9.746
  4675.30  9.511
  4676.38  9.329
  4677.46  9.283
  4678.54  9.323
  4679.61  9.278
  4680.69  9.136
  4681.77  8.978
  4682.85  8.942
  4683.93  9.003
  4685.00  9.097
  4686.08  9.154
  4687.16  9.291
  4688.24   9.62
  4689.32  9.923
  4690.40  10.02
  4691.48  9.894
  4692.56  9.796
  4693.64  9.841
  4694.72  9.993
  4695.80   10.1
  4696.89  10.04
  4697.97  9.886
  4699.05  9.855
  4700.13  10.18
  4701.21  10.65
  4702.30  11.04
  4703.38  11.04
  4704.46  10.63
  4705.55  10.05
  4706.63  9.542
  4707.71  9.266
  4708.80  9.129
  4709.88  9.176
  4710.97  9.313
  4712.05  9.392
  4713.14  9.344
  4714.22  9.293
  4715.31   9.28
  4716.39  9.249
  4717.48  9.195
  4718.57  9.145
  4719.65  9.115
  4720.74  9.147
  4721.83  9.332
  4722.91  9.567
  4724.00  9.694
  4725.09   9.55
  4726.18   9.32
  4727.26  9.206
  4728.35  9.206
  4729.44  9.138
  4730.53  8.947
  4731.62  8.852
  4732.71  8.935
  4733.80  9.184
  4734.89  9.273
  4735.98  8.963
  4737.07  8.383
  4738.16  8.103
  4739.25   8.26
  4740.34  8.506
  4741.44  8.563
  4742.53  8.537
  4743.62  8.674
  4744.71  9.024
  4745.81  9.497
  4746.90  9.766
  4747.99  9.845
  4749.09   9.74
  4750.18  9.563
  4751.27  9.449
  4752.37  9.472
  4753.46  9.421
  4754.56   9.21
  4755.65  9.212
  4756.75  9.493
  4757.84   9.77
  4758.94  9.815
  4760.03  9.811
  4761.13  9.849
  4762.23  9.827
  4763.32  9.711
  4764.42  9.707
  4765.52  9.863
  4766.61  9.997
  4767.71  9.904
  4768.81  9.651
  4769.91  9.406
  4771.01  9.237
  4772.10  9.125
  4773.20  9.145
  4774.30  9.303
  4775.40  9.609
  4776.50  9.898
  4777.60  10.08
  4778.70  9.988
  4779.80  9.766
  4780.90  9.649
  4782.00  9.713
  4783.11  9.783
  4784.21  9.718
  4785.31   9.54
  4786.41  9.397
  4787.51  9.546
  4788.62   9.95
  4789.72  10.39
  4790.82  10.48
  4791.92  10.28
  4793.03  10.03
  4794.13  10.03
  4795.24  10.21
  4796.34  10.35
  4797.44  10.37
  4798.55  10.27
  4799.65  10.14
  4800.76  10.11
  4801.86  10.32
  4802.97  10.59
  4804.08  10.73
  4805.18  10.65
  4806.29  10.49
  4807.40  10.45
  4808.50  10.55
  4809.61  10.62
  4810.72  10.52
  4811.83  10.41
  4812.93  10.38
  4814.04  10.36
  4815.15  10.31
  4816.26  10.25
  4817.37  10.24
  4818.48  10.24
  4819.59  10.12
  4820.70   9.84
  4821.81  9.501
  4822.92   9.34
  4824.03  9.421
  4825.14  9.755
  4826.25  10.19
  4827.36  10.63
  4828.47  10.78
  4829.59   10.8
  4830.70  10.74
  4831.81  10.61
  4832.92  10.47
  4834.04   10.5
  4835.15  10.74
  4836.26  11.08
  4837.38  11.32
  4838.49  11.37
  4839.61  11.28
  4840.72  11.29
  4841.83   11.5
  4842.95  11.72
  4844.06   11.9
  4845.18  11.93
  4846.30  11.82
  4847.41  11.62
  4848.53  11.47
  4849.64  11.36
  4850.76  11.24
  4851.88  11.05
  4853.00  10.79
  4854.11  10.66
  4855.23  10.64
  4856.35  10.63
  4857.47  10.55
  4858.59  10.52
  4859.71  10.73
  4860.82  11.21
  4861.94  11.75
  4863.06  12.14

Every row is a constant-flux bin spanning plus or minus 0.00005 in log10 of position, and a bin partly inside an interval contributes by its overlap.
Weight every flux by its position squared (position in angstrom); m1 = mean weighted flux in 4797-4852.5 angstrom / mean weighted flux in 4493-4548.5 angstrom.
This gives 2.06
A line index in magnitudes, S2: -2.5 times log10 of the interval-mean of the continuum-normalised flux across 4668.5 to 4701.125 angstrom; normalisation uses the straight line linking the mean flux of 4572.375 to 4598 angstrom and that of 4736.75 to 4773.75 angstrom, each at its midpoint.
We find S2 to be 0.02 mag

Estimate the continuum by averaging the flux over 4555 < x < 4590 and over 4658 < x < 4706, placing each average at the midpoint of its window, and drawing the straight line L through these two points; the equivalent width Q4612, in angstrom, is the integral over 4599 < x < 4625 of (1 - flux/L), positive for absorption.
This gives 0.6 angstrom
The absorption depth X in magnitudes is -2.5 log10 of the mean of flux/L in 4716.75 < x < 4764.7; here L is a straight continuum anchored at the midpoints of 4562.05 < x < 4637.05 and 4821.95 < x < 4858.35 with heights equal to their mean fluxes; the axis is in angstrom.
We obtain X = 0.14 mag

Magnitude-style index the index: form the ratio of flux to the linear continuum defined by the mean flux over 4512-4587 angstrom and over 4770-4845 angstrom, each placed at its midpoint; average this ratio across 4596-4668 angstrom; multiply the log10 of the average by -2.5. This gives -0.146 mag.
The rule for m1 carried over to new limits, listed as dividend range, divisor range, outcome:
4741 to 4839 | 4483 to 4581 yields 1.62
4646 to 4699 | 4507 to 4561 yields 1.56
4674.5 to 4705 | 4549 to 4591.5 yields 1.03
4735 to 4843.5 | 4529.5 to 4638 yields 1.17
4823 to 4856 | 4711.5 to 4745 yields 1.27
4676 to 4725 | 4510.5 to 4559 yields 1.54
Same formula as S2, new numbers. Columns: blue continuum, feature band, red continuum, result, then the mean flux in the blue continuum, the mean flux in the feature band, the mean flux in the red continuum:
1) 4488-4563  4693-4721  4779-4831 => -0.10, 6.39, 9.73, 10.2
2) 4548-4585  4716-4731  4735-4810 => 0.05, 9.78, 9.27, 9.7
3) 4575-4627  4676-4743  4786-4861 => 0.11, 10.1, 9.39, 10.6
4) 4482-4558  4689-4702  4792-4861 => -0.16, 5.92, 10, 10.6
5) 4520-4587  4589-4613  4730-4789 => -0.22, 8.07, 10.3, 9.4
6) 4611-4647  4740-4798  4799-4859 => 0.08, 9.6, 9.64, 10.7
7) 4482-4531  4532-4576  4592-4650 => -0.22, 4.98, 8.63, 9.84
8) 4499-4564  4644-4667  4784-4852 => -0.23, 6.89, 10.5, 10.5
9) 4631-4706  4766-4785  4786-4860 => 0.08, 9.94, 9.65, 10.6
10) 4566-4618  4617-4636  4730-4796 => 0.05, 10.2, 9.57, 9.49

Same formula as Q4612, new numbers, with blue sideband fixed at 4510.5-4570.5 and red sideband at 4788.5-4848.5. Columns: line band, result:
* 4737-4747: 1.00 angstrom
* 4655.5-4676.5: -3.79 angstrom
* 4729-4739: 0.77 angstrom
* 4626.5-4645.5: -2.23 angstrom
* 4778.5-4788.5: 0.47 angstrom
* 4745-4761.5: 0.37 angstrom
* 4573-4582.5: -2.83 angstrom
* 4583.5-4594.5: -4.24 angstrom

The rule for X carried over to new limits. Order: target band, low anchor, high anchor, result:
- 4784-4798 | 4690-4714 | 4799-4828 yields 0.02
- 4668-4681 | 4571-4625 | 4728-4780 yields 0.00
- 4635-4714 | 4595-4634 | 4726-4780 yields -0.03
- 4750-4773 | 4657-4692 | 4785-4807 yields 0.06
